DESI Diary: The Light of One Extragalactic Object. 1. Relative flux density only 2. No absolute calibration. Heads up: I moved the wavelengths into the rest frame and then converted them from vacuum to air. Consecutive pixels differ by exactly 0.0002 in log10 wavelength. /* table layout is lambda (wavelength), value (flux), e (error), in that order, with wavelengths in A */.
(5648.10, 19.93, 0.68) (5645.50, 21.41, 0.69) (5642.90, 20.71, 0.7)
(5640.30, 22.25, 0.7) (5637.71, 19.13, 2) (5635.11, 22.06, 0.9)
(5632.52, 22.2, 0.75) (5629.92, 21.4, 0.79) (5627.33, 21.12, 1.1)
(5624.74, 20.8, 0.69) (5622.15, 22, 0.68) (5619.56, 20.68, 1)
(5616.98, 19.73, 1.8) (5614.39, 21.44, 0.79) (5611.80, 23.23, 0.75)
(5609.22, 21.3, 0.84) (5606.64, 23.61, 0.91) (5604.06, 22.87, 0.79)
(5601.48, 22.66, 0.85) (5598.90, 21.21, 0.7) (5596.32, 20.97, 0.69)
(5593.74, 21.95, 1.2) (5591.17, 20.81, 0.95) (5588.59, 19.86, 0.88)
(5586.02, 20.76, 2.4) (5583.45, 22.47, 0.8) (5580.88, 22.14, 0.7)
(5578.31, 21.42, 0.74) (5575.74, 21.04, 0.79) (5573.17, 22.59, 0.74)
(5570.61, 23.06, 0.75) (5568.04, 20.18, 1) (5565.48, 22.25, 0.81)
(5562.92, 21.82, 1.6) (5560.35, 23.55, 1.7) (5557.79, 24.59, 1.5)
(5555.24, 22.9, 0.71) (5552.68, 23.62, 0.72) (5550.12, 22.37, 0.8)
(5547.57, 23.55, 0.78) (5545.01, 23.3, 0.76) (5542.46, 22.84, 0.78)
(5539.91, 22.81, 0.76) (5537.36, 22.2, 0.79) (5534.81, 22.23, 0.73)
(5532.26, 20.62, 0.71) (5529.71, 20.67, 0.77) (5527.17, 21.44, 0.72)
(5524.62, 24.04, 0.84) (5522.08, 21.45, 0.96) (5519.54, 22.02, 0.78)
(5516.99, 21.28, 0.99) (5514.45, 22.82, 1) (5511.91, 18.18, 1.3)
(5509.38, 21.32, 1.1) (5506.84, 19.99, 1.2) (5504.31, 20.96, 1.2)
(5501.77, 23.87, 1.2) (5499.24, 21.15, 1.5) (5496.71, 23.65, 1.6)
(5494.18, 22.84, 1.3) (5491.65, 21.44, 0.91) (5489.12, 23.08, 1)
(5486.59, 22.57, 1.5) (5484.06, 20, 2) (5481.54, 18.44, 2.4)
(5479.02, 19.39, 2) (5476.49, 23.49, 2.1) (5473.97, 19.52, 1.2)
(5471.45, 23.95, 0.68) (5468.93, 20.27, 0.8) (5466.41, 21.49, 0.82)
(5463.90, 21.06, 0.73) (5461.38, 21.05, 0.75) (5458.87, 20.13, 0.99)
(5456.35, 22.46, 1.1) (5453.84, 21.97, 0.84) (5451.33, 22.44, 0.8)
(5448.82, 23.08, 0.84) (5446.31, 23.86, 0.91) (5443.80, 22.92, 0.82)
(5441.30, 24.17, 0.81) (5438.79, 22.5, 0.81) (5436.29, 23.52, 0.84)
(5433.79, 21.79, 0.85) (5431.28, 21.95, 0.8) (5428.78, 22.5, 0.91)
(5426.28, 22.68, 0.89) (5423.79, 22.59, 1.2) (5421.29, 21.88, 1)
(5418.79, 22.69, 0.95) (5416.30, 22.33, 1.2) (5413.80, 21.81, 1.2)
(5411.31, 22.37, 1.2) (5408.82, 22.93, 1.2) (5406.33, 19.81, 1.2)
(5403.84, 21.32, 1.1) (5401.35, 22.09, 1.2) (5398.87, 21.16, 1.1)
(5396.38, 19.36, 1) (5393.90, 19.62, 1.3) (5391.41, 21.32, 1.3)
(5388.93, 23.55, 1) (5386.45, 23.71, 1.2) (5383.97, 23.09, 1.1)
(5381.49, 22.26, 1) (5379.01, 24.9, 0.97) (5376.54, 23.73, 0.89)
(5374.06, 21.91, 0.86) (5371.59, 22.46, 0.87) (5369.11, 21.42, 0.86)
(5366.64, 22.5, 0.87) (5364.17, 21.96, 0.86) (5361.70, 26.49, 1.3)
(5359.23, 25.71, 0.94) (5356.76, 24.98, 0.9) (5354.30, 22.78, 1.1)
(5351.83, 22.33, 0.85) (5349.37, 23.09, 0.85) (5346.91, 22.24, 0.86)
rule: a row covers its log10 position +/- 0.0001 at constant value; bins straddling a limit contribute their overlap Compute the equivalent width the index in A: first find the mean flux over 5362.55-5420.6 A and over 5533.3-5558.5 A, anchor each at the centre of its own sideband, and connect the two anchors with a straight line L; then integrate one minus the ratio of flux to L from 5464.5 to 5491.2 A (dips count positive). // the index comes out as 1.6 A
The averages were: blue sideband 22.1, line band 21.2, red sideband 23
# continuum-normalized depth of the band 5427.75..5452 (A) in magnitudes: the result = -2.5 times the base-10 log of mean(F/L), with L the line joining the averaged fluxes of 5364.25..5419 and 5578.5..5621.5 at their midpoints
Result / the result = -0.04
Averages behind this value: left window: 22.1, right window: 21.6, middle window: 22.9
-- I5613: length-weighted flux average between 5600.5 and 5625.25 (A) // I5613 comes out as 21.9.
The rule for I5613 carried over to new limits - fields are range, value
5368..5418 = 22.1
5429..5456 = 22.8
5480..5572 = 22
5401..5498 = 22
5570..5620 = 21.7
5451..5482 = 21.2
